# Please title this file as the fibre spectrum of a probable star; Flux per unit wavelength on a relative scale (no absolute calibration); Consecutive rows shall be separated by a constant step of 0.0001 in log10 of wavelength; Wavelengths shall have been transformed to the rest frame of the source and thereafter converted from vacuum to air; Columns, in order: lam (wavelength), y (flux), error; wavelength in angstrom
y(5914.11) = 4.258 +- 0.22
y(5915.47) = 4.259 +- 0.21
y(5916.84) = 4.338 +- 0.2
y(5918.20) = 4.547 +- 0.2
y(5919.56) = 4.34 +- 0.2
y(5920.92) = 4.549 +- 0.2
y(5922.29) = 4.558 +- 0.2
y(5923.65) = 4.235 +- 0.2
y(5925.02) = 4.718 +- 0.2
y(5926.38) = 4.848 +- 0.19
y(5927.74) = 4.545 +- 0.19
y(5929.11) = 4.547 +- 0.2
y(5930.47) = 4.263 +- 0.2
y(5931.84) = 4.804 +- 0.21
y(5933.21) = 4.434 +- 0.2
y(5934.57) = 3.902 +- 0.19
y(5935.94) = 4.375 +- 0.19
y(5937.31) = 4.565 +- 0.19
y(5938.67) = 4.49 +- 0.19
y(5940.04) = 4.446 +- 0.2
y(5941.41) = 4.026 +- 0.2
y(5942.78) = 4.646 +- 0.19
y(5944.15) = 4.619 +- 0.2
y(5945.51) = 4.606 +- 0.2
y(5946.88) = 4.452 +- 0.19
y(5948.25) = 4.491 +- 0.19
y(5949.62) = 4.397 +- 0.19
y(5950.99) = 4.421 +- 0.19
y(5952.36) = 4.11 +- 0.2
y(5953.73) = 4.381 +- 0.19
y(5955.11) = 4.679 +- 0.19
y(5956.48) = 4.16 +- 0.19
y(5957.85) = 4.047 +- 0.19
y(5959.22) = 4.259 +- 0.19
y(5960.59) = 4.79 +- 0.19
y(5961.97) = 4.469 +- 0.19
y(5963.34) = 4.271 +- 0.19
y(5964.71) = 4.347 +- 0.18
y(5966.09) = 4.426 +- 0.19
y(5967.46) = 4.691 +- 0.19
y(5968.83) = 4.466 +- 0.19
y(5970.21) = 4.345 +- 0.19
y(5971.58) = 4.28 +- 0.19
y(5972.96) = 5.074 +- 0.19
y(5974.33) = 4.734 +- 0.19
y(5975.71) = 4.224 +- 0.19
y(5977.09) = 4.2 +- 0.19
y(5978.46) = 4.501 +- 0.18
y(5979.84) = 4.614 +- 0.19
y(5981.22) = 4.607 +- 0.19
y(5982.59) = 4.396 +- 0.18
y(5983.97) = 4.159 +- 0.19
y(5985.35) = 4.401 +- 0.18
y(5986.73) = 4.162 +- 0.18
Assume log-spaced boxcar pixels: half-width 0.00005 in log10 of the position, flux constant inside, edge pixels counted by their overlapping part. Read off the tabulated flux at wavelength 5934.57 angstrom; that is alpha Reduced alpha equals 3.902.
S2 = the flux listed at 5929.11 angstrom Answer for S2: 4.547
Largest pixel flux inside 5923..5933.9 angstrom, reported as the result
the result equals 4.848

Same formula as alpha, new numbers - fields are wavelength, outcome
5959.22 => 4.259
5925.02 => 4.718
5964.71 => 4.347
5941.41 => 4.026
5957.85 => 4.047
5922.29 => 4.558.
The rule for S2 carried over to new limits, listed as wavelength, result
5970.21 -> 4.345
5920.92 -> 4.549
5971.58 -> 4.28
